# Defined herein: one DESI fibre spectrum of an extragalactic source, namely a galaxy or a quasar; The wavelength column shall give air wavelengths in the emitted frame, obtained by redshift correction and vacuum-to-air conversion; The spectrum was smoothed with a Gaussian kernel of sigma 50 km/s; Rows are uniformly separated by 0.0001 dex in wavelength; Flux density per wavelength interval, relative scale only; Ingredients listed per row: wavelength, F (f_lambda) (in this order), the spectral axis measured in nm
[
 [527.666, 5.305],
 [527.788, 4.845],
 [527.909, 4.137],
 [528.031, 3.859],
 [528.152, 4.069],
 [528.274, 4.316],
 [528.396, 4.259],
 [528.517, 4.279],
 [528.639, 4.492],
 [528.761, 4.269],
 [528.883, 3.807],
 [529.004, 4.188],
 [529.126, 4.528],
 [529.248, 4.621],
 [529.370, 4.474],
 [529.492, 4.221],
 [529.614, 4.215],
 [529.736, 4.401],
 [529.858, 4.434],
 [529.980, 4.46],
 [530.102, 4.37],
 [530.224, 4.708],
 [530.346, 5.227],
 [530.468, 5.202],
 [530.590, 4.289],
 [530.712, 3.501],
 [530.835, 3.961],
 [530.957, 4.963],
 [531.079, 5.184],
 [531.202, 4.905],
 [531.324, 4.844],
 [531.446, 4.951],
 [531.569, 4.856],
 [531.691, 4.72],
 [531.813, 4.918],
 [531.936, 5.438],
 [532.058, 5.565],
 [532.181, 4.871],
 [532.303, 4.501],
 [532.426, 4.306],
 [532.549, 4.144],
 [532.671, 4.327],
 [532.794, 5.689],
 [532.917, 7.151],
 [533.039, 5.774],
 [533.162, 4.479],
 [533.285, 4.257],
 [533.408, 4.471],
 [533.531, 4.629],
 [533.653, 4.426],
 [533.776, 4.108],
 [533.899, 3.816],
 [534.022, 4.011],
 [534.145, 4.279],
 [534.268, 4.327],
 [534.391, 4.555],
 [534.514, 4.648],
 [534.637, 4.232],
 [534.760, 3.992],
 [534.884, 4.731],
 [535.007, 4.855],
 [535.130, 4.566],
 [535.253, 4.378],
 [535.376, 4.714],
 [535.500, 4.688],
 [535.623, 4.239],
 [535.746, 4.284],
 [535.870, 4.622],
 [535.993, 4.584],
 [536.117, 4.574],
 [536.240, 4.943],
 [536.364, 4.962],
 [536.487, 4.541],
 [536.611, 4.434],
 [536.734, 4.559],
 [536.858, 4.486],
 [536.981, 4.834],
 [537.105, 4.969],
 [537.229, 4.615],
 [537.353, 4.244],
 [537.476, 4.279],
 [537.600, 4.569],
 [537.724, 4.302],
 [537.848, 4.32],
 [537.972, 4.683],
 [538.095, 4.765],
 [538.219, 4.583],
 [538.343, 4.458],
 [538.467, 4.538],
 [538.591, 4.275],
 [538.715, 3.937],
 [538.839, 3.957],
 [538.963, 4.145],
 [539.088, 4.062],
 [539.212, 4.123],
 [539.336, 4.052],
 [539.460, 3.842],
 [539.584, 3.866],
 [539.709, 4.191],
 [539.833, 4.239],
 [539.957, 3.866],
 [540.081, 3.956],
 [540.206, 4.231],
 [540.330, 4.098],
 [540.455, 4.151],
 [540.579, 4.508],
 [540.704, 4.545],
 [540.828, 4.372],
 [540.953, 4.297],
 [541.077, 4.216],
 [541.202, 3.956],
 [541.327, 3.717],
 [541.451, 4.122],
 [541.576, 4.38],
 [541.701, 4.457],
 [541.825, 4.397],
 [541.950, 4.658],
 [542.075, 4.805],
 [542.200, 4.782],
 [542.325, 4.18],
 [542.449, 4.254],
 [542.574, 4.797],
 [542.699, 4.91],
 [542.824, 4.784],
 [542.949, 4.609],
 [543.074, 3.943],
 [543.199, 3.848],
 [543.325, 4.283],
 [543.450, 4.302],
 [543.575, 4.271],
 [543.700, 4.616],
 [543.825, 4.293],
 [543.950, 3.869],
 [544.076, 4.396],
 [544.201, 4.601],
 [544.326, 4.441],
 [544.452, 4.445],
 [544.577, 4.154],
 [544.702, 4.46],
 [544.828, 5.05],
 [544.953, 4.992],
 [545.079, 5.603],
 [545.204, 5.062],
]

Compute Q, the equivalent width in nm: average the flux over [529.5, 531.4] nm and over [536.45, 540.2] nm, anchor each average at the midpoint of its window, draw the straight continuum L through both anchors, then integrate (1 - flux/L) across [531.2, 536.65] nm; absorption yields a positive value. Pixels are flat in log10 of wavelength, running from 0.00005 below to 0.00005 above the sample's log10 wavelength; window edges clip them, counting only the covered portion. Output -0.26 nm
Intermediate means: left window 4.57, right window 4.32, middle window 4.67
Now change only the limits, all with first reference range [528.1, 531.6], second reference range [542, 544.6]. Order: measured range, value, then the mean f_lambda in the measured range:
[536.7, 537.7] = -0.03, 4.56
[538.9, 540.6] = 0.13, 4.08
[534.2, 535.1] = 0.00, 4.48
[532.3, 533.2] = -0.13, 5.09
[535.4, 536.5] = -0.04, 4.61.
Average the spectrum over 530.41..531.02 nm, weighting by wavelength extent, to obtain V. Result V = 4.38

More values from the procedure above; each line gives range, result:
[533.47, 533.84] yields 4.39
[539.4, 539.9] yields 4.03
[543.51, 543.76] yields 4.45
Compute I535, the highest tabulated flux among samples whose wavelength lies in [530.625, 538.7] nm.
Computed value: 7.151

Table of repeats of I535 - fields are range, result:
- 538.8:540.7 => 4.508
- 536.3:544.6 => 4.969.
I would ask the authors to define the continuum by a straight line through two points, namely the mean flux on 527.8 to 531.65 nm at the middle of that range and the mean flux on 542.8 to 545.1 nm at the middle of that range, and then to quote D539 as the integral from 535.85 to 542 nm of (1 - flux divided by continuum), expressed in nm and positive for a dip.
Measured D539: 0.14 nm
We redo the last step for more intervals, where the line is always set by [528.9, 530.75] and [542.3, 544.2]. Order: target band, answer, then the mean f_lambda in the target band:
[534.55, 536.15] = -0.03 nm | 4.5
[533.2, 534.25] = 0.04 nm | 4.26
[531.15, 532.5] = -0.14 nm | 4.89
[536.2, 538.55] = -0.09 nm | 4.58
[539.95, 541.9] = 0.07 nm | 4.22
